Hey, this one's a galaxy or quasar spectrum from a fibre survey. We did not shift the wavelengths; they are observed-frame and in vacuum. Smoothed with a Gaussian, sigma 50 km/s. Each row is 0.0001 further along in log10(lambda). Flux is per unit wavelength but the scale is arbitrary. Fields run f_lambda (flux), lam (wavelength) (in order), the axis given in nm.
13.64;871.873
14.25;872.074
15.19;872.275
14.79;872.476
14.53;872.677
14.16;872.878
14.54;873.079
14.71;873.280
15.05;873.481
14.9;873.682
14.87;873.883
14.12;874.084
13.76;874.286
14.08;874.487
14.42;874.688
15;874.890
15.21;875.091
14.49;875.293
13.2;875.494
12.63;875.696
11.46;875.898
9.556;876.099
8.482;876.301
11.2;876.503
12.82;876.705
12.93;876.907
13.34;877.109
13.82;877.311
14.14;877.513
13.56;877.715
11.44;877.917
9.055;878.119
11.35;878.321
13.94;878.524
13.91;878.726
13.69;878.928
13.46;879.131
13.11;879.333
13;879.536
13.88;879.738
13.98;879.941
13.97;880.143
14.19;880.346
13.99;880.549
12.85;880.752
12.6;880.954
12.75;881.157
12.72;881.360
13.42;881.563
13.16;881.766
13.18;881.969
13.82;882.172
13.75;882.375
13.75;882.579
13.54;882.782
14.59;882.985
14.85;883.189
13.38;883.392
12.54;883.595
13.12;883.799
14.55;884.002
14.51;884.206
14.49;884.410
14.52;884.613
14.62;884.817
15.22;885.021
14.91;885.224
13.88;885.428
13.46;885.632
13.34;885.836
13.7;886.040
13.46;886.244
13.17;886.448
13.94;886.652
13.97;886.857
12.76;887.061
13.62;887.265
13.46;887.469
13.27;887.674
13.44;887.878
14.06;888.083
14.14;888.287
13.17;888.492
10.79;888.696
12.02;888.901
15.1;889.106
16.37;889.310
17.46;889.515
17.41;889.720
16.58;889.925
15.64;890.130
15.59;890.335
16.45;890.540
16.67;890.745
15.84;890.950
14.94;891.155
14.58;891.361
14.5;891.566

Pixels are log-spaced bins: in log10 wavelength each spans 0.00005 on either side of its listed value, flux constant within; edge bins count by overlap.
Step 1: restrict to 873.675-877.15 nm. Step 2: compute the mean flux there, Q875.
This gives 13.1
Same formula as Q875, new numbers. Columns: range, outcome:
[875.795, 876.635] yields 10.3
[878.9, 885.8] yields 13.7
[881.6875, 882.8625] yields 13.5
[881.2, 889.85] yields 13.9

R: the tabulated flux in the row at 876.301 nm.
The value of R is 8.482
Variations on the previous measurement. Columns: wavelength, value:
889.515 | 17.46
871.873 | 13.64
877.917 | 11.44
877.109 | 13.34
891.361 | 14.58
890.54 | 16.45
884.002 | 14.55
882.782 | 13.54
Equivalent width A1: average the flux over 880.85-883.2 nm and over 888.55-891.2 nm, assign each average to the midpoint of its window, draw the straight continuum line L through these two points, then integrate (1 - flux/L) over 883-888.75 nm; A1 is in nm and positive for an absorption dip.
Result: 0.25 nm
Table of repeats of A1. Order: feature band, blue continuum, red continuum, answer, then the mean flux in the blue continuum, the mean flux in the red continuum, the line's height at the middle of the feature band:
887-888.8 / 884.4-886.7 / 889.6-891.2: 0.225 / 14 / 16.2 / 15.1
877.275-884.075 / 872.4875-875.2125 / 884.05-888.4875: 0.421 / 14.6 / 13.9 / 14.2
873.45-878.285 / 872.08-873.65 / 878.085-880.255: 0.335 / 14.7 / 13.2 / 14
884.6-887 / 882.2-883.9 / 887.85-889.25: -0.082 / 13.7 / 13.3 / 13.5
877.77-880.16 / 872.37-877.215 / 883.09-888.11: 0.134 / 13.5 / 13.8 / 13.6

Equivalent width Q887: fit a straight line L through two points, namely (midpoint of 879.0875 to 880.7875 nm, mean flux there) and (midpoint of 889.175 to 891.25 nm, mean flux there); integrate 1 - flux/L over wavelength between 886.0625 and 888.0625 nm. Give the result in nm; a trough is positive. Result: 0.256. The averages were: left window 13.6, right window 16.3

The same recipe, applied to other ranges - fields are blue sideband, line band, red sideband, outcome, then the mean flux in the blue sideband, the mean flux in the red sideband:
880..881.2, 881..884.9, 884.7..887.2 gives -0.03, 13.4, 13.9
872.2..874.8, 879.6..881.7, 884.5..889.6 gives 0.12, 14.5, 13.9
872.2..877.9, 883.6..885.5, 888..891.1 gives 0.04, 13.6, 15.2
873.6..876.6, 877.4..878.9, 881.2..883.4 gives 0.09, 13.1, 13.6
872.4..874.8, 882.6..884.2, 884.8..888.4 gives 0.01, 14.5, 13.8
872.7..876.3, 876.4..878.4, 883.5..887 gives 0.21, 13.8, 14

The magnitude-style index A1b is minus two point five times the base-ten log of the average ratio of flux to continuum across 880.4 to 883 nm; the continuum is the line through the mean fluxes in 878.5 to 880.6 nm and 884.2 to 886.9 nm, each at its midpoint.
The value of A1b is 0.04 mag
